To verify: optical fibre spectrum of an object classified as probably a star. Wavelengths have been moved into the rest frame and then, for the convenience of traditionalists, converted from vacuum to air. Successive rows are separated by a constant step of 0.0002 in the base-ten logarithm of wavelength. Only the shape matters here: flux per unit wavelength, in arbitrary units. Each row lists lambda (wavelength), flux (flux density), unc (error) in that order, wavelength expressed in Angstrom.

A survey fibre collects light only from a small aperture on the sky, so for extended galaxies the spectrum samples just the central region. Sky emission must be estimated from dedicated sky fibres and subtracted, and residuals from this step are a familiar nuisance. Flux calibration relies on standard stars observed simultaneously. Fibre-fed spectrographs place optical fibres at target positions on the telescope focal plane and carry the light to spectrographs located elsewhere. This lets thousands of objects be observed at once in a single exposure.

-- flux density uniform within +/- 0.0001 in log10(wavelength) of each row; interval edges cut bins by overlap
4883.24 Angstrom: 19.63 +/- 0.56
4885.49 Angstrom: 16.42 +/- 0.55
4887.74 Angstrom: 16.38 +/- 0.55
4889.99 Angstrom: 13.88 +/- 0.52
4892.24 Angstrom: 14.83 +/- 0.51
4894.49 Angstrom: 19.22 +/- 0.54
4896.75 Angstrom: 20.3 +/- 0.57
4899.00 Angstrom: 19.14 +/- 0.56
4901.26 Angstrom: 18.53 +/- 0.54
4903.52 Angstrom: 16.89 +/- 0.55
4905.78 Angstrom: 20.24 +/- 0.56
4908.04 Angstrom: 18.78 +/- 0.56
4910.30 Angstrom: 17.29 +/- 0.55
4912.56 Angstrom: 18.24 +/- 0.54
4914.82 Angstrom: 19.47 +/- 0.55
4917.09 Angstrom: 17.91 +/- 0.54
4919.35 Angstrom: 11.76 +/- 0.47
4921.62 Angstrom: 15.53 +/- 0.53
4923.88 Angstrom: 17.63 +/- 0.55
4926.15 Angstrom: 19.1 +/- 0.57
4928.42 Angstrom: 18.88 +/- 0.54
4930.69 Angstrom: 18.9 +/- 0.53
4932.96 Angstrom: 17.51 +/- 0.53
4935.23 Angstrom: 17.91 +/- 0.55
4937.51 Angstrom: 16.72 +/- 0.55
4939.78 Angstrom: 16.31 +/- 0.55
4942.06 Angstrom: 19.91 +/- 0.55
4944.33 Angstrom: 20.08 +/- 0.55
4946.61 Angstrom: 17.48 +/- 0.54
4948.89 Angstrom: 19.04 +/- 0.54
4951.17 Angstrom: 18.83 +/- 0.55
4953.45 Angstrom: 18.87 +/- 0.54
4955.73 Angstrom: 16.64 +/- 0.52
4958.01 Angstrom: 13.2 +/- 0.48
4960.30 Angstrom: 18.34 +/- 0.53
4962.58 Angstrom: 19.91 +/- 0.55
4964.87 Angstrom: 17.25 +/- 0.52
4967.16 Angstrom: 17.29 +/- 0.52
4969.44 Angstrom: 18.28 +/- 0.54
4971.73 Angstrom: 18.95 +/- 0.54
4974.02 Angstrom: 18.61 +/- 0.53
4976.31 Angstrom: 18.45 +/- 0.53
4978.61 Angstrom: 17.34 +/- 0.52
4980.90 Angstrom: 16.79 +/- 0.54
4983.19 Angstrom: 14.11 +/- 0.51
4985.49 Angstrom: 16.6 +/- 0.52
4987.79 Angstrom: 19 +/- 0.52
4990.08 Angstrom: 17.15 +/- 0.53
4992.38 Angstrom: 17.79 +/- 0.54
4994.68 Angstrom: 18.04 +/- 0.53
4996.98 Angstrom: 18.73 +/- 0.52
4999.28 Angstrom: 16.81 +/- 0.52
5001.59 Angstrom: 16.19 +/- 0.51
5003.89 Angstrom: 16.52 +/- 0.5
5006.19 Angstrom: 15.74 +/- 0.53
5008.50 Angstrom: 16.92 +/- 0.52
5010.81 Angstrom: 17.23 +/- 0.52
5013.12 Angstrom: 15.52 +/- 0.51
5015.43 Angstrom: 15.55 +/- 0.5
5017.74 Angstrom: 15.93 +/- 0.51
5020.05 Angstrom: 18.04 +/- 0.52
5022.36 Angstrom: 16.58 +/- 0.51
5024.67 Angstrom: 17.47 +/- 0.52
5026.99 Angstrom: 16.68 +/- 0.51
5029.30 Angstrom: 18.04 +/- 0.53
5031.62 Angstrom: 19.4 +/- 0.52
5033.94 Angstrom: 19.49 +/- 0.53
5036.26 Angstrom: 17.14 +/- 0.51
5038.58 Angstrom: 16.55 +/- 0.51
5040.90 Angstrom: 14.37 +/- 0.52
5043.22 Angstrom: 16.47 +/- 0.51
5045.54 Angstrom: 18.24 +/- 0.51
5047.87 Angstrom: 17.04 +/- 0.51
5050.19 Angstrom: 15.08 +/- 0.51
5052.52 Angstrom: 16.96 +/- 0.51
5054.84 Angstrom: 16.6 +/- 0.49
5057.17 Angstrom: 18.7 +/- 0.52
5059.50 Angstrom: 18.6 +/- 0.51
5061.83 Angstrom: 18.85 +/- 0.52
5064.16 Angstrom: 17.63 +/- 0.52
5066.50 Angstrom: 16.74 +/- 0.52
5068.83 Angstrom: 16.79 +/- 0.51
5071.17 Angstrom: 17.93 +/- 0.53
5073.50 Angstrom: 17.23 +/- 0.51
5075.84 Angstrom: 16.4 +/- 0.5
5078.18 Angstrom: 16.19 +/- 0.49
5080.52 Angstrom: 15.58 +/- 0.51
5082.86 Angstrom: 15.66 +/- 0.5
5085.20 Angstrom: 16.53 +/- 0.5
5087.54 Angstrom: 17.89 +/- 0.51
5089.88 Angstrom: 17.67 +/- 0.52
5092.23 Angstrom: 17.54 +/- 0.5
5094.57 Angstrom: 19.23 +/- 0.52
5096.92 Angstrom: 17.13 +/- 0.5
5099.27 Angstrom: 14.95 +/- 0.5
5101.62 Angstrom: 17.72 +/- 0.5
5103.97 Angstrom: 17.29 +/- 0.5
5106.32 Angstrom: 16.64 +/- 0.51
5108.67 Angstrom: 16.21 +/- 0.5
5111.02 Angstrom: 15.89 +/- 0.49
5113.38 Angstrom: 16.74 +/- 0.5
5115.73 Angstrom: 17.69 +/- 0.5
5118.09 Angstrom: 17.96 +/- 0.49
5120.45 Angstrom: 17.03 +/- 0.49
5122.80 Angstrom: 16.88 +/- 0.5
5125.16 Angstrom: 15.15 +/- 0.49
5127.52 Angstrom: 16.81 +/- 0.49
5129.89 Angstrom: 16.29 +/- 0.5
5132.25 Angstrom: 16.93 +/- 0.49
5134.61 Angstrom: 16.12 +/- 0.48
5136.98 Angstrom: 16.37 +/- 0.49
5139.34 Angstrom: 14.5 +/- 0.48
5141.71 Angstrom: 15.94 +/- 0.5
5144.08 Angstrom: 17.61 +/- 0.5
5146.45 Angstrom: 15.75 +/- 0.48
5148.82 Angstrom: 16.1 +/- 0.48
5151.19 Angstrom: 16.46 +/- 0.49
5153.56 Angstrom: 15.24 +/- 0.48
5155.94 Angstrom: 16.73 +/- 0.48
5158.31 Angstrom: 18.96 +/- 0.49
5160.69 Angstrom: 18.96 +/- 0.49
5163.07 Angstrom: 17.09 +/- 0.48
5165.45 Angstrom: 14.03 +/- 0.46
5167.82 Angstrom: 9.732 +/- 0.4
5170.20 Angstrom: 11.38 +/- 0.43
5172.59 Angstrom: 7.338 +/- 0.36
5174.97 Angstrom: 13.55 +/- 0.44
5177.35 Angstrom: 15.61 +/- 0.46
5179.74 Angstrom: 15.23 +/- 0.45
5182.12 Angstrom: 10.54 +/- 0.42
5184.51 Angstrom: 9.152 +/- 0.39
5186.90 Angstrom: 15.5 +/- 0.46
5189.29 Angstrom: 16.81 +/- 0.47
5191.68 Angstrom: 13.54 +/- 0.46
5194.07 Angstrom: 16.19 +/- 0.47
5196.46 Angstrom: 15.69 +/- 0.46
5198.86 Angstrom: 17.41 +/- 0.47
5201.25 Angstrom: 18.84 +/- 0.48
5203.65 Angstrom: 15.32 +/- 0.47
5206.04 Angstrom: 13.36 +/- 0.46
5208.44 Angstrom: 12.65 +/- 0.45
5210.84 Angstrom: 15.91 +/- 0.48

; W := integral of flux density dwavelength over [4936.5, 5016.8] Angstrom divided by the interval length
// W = 17.4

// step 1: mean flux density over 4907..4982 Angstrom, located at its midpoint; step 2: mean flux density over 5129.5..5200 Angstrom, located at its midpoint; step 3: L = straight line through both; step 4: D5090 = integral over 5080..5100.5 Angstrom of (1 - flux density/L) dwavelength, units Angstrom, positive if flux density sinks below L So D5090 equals -1.3 Angstrom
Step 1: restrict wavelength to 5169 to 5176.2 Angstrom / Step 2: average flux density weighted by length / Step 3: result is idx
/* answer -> 10.8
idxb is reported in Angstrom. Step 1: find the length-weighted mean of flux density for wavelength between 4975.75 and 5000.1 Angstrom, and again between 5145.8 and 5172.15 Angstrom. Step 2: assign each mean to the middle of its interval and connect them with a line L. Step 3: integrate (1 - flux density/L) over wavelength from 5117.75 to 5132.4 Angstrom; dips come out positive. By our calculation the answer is -0.9 Angstrom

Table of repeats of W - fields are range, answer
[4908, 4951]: 17.8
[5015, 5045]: 17.1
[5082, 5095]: 17.4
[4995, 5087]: 17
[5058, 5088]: 17.1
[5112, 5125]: 17.1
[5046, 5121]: 17.1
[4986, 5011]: 17.3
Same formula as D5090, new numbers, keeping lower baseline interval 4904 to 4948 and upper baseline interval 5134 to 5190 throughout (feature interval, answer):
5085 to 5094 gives -1.1 Angstrom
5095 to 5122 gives -2.5 Angstrom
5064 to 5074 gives -0.8 Angstrom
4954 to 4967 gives 0.2 Angstrom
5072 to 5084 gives -0.3 Angstrom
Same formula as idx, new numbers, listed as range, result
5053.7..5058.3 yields 17.6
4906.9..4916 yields 18.4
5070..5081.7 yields 16.7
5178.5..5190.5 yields 13.4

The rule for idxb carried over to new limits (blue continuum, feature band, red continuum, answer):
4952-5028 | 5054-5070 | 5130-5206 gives -1.4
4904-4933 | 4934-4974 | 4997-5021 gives -1.5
